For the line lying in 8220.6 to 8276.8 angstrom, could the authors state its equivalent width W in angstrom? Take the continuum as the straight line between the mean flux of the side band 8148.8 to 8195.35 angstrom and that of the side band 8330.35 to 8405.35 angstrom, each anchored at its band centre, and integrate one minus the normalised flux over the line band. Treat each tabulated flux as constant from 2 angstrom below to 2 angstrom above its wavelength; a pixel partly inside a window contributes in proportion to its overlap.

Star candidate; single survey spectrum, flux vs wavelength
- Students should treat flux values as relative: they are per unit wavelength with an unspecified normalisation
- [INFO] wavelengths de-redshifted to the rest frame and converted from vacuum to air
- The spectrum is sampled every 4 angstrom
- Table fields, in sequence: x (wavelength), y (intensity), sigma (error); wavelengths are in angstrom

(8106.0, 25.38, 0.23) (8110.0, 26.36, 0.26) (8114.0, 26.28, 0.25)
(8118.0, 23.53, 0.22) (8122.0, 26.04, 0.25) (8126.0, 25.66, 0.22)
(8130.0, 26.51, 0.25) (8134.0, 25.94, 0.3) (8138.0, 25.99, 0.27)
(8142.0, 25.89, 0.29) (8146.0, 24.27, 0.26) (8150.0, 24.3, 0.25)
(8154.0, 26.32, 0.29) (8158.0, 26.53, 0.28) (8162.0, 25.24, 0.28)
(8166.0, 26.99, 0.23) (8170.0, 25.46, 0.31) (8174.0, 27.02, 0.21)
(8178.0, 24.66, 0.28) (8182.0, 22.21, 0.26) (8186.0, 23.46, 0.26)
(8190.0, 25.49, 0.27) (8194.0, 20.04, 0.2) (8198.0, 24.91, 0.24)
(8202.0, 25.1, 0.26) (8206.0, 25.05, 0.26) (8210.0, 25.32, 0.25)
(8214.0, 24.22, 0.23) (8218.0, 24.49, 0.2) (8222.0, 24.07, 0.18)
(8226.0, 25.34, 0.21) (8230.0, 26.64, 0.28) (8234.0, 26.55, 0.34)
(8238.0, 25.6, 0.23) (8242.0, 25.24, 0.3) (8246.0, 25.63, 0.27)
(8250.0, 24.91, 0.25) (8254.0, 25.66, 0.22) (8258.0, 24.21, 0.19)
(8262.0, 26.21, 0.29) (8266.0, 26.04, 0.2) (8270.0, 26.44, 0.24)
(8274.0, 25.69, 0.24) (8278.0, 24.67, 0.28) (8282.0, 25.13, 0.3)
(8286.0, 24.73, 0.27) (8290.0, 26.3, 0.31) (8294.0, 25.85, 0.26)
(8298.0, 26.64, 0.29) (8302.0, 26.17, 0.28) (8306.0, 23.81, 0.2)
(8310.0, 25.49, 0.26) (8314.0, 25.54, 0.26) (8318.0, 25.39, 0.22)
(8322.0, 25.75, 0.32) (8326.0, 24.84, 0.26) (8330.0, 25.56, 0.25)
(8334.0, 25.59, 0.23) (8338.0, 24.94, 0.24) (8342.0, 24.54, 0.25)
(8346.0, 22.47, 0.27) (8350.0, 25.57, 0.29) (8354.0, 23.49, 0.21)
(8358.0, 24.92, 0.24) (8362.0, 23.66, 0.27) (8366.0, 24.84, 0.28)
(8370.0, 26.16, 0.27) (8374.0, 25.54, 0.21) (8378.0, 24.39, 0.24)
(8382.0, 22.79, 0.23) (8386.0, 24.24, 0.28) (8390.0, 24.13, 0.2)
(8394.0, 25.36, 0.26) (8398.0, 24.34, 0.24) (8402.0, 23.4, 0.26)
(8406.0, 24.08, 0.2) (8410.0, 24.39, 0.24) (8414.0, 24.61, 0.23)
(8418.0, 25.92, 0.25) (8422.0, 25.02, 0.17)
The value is -2.0 angstrom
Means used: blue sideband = 24.9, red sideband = 24.5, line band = 25.6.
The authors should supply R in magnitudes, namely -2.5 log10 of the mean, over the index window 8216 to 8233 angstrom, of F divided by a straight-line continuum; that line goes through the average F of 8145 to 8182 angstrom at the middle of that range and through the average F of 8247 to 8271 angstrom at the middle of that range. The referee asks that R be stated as 0.01 mag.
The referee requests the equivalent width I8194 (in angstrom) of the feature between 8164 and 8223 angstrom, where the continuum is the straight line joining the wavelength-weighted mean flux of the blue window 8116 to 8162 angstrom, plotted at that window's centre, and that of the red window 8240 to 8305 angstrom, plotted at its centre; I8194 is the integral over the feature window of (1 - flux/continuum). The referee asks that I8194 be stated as 2.2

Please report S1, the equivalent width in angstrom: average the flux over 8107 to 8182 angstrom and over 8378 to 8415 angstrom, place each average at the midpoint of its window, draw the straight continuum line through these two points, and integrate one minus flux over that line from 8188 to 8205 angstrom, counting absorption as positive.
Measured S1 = 0.9 angstrom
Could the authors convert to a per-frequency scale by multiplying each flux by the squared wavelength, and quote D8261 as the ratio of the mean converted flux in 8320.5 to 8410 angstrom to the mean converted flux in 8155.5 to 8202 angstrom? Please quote 1.04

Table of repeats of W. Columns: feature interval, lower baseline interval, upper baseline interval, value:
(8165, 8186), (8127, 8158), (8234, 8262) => 0.5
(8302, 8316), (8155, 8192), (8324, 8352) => -0.1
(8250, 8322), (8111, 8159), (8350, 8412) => -1.9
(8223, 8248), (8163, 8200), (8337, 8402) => -1.3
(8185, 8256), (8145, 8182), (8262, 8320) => 1.8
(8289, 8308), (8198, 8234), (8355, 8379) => -0.6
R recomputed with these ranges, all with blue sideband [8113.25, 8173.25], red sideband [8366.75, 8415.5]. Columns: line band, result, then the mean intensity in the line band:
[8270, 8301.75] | -0.03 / 25.7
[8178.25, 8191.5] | 0.07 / 23.8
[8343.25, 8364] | 0.03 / 24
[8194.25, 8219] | 0.04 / 24.5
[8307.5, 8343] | -0.02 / 25.3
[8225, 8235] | -0.04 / 26.2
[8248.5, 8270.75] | -0.02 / 25.5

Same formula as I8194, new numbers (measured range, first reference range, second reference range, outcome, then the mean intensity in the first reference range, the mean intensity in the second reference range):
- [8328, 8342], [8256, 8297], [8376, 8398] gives -0.23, 25.6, 24.2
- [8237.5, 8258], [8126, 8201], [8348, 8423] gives -0.32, 25.1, 24.6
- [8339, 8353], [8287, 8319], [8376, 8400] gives 0.40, 25.6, 24.2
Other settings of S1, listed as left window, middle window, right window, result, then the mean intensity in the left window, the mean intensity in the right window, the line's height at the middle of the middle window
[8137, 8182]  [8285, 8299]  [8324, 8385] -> -0.6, 25.5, 24.6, 24.9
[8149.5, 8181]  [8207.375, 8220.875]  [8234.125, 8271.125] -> 0.5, 25.8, 25.6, 25.7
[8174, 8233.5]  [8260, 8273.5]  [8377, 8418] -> -1.0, 24.5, 24.3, 24.4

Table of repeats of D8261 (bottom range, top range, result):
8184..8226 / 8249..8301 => 1.07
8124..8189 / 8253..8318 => 1.04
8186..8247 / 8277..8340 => 1.05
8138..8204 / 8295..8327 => 1.06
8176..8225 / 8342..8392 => 1.05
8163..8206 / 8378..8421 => 1.04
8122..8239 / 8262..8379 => 1.04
